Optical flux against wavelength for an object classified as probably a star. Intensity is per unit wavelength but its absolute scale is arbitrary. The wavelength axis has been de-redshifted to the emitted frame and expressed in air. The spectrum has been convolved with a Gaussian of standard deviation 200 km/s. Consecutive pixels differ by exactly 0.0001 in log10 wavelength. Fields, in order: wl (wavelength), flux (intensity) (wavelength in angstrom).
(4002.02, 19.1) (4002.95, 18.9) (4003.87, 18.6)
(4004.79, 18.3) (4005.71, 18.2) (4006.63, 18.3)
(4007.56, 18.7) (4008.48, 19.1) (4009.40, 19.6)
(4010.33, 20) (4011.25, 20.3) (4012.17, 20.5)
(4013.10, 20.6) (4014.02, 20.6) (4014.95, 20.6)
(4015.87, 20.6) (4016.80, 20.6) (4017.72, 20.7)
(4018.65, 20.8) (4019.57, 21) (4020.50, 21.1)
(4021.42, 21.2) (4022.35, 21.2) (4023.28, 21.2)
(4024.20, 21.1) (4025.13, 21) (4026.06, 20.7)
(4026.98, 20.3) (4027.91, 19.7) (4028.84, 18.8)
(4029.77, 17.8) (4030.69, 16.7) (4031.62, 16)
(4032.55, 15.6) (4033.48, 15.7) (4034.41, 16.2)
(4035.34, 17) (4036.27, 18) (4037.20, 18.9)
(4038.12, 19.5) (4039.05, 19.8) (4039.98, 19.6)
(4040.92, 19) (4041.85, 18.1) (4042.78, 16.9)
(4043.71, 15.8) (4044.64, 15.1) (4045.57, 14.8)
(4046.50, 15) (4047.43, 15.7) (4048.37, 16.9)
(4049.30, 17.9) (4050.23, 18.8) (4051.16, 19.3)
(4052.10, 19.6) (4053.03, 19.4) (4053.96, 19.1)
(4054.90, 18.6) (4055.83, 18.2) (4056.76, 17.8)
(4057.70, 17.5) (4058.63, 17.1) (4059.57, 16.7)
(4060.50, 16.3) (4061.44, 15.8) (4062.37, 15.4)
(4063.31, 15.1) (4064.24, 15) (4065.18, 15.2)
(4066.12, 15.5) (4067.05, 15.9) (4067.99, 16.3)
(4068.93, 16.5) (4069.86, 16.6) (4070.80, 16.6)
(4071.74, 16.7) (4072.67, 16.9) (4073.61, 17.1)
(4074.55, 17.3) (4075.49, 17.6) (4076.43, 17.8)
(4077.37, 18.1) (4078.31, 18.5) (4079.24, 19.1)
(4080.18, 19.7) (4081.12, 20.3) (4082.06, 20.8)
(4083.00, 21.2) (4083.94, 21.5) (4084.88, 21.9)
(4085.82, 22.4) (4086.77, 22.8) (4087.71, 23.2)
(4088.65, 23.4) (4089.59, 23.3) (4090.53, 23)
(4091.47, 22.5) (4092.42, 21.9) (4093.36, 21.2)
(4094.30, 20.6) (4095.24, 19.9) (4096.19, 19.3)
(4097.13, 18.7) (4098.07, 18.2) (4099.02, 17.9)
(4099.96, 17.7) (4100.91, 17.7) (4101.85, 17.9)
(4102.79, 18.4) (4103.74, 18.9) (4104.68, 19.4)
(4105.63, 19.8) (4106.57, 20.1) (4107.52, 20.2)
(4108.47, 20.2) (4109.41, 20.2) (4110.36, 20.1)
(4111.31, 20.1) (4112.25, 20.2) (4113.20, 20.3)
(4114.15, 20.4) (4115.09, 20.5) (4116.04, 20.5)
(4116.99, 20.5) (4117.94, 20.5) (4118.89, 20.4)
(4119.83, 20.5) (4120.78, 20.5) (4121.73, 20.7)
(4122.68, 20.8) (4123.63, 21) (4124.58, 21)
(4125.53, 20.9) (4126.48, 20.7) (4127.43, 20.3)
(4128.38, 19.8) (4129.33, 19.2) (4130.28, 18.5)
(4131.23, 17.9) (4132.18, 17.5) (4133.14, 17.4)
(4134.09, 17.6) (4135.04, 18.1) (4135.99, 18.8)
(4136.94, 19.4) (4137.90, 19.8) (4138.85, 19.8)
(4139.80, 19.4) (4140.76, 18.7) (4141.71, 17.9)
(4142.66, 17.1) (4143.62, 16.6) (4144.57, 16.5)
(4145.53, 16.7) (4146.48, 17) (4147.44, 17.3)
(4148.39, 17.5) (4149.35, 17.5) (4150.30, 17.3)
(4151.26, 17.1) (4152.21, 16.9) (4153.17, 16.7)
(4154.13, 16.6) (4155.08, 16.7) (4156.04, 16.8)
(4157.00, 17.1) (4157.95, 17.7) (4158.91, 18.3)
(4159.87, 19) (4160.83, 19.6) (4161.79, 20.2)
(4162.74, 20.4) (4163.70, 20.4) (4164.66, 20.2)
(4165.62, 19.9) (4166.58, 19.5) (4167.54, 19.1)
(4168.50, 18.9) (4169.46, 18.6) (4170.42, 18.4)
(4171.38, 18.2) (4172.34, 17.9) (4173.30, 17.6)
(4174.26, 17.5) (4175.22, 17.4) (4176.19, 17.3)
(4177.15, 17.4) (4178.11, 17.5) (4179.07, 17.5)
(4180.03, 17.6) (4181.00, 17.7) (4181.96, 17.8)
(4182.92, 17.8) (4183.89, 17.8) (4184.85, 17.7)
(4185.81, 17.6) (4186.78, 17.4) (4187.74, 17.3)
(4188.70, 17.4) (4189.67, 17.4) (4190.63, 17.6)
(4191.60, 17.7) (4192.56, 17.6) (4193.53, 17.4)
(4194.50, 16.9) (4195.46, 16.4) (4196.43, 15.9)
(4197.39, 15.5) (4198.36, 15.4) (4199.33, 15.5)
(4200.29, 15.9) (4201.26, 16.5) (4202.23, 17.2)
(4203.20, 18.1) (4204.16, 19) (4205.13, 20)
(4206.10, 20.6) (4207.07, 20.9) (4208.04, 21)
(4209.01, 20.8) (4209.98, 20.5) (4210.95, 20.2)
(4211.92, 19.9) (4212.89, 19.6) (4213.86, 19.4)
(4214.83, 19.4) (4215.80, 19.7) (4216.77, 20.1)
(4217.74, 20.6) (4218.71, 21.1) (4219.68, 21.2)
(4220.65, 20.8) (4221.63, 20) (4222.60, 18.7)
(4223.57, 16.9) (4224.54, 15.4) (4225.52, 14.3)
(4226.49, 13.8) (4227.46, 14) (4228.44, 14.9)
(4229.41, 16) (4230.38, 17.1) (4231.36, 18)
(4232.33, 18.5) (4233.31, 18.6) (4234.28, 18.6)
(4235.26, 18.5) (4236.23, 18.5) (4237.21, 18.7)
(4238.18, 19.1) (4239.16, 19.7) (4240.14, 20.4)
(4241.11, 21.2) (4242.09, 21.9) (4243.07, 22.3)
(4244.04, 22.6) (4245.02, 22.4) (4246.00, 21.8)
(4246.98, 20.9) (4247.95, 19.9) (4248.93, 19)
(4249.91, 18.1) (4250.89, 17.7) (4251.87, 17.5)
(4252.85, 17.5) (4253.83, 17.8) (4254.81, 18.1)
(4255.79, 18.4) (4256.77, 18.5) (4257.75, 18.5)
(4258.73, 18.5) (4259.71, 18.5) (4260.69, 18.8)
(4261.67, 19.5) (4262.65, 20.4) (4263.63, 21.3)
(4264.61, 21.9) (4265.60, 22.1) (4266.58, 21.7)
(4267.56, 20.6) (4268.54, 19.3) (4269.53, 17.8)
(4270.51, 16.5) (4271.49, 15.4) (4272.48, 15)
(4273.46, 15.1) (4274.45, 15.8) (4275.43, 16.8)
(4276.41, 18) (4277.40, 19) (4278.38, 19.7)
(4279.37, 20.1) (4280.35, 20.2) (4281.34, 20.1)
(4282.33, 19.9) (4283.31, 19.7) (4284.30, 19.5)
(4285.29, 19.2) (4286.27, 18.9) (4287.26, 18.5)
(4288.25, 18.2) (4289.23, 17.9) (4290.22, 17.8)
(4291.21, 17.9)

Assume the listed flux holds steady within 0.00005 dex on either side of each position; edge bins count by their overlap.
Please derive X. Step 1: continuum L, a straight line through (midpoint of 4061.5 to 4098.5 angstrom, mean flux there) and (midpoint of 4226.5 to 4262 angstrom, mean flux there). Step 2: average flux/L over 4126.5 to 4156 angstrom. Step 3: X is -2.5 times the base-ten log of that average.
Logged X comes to 0.059 mag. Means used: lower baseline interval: 19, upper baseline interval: 18.8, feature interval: 17.9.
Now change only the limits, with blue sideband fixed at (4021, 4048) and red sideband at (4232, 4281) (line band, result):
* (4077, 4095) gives -0.163 mag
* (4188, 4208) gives 0.081 mag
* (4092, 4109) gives -0.052 mag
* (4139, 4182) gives 0.042 mag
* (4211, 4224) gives -0.049 mag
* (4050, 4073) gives 0.076 mag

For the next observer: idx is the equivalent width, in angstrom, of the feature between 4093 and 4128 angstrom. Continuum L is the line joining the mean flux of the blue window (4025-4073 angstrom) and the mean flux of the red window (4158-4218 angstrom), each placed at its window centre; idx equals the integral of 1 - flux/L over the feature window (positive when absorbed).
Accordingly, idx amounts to -4.1 angstrom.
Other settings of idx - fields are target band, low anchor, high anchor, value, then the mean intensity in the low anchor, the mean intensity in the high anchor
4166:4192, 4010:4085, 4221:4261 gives 0.87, 18.3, 18.5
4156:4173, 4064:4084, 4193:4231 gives -0.92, 17.7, 18.1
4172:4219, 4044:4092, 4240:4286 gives 1.89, 18.3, 19.2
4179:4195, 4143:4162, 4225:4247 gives 0.36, 17.4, 18.7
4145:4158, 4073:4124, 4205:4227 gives 1.79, 20.1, 19.3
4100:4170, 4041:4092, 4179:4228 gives -3.12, 18.2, 18.1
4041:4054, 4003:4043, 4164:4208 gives 1.19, 19.3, 17.8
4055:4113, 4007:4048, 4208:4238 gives -0.35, 18.9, 18.5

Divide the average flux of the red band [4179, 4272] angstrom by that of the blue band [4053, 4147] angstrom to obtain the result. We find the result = 0.98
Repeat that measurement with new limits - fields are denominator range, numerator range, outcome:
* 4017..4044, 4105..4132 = 1.06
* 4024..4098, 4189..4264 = 1.01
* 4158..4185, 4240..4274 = 1.05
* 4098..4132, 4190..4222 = 0.95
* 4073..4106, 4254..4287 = 0.95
